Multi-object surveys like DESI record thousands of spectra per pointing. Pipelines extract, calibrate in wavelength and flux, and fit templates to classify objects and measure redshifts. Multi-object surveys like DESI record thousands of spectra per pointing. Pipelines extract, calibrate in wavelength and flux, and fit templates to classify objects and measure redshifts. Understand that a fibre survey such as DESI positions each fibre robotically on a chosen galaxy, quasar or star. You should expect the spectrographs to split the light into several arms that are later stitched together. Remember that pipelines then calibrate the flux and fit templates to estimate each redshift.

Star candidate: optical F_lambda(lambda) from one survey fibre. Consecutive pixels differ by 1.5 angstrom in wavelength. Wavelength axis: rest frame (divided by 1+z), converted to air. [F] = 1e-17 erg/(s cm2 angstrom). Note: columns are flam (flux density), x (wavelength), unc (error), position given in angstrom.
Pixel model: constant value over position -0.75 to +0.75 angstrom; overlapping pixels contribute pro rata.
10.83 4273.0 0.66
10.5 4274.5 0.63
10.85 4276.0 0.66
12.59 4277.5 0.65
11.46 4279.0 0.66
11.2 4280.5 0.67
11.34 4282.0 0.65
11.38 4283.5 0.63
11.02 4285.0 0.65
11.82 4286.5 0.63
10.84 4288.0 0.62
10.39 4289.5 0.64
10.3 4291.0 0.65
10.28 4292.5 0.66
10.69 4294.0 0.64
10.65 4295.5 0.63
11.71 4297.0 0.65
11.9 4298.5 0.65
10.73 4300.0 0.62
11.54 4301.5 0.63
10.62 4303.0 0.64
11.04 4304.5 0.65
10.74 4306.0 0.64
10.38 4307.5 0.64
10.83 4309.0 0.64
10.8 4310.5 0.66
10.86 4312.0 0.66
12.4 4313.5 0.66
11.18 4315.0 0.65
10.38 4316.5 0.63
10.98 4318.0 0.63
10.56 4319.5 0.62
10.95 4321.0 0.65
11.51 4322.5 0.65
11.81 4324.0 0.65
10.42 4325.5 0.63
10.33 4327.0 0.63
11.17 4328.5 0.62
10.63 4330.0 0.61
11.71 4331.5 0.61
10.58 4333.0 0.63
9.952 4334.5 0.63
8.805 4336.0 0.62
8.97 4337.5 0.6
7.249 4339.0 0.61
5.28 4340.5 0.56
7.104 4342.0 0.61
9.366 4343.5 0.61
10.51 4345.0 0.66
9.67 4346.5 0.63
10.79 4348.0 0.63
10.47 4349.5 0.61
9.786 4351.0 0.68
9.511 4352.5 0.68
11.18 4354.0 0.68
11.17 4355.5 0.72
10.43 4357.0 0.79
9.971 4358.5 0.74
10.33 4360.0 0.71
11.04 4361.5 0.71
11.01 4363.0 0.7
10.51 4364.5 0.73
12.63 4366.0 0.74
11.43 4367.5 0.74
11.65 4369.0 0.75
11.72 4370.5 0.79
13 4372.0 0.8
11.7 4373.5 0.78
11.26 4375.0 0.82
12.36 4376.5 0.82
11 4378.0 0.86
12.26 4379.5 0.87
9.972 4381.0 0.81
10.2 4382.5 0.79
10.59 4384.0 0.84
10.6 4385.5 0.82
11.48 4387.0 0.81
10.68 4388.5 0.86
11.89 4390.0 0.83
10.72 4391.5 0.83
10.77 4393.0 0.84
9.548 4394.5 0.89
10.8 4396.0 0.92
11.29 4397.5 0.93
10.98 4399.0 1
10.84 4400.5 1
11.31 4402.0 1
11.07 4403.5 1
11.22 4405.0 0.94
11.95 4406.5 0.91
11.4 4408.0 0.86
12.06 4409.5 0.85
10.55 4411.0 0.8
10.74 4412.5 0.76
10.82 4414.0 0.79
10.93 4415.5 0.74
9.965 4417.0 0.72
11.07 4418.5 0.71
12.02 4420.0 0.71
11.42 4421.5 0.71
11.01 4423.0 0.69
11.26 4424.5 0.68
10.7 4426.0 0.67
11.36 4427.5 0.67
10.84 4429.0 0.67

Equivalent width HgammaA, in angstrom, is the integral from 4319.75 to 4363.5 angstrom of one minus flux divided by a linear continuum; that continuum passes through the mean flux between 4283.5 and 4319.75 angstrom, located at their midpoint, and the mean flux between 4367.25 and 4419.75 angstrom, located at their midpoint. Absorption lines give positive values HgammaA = 3.9 angstrom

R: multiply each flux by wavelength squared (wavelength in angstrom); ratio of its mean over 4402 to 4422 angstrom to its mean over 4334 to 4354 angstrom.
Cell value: 1.27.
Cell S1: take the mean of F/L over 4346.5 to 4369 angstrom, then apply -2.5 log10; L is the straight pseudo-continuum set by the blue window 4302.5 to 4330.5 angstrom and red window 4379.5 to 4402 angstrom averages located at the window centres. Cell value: 0.014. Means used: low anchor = 10.9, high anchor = 10.8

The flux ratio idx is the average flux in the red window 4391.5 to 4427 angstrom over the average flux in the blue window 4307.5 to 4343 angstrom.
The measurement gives 1.08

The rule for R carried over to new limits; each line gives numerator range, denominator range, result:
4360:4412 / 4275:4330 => 1.05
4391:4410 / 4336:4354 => 1.25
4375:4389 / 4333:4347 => 1.30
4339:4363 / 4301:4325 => 0.90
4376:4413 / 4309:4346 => 1.12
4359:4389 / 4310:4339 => 1.08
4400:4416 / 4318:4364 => 1.14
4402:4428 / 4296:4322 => 1.06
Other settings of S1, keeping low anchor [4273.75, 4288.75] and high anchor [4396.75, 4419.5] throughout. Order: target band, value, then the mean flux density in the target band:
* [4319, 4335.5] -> 0.04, 10.8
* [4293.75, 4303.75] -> 0.01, 11.1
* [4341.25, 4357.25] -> 0.12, 9.99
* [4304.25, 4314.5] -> 0.02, 11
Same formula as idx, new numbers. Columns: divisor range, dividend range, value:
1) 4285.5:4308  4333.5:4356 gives 0.85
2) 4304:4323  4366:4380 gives 1.08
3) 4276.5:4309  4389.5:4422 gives 1.00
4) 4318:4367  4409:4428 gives 1.08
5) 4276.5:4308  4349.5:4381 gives 1.01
